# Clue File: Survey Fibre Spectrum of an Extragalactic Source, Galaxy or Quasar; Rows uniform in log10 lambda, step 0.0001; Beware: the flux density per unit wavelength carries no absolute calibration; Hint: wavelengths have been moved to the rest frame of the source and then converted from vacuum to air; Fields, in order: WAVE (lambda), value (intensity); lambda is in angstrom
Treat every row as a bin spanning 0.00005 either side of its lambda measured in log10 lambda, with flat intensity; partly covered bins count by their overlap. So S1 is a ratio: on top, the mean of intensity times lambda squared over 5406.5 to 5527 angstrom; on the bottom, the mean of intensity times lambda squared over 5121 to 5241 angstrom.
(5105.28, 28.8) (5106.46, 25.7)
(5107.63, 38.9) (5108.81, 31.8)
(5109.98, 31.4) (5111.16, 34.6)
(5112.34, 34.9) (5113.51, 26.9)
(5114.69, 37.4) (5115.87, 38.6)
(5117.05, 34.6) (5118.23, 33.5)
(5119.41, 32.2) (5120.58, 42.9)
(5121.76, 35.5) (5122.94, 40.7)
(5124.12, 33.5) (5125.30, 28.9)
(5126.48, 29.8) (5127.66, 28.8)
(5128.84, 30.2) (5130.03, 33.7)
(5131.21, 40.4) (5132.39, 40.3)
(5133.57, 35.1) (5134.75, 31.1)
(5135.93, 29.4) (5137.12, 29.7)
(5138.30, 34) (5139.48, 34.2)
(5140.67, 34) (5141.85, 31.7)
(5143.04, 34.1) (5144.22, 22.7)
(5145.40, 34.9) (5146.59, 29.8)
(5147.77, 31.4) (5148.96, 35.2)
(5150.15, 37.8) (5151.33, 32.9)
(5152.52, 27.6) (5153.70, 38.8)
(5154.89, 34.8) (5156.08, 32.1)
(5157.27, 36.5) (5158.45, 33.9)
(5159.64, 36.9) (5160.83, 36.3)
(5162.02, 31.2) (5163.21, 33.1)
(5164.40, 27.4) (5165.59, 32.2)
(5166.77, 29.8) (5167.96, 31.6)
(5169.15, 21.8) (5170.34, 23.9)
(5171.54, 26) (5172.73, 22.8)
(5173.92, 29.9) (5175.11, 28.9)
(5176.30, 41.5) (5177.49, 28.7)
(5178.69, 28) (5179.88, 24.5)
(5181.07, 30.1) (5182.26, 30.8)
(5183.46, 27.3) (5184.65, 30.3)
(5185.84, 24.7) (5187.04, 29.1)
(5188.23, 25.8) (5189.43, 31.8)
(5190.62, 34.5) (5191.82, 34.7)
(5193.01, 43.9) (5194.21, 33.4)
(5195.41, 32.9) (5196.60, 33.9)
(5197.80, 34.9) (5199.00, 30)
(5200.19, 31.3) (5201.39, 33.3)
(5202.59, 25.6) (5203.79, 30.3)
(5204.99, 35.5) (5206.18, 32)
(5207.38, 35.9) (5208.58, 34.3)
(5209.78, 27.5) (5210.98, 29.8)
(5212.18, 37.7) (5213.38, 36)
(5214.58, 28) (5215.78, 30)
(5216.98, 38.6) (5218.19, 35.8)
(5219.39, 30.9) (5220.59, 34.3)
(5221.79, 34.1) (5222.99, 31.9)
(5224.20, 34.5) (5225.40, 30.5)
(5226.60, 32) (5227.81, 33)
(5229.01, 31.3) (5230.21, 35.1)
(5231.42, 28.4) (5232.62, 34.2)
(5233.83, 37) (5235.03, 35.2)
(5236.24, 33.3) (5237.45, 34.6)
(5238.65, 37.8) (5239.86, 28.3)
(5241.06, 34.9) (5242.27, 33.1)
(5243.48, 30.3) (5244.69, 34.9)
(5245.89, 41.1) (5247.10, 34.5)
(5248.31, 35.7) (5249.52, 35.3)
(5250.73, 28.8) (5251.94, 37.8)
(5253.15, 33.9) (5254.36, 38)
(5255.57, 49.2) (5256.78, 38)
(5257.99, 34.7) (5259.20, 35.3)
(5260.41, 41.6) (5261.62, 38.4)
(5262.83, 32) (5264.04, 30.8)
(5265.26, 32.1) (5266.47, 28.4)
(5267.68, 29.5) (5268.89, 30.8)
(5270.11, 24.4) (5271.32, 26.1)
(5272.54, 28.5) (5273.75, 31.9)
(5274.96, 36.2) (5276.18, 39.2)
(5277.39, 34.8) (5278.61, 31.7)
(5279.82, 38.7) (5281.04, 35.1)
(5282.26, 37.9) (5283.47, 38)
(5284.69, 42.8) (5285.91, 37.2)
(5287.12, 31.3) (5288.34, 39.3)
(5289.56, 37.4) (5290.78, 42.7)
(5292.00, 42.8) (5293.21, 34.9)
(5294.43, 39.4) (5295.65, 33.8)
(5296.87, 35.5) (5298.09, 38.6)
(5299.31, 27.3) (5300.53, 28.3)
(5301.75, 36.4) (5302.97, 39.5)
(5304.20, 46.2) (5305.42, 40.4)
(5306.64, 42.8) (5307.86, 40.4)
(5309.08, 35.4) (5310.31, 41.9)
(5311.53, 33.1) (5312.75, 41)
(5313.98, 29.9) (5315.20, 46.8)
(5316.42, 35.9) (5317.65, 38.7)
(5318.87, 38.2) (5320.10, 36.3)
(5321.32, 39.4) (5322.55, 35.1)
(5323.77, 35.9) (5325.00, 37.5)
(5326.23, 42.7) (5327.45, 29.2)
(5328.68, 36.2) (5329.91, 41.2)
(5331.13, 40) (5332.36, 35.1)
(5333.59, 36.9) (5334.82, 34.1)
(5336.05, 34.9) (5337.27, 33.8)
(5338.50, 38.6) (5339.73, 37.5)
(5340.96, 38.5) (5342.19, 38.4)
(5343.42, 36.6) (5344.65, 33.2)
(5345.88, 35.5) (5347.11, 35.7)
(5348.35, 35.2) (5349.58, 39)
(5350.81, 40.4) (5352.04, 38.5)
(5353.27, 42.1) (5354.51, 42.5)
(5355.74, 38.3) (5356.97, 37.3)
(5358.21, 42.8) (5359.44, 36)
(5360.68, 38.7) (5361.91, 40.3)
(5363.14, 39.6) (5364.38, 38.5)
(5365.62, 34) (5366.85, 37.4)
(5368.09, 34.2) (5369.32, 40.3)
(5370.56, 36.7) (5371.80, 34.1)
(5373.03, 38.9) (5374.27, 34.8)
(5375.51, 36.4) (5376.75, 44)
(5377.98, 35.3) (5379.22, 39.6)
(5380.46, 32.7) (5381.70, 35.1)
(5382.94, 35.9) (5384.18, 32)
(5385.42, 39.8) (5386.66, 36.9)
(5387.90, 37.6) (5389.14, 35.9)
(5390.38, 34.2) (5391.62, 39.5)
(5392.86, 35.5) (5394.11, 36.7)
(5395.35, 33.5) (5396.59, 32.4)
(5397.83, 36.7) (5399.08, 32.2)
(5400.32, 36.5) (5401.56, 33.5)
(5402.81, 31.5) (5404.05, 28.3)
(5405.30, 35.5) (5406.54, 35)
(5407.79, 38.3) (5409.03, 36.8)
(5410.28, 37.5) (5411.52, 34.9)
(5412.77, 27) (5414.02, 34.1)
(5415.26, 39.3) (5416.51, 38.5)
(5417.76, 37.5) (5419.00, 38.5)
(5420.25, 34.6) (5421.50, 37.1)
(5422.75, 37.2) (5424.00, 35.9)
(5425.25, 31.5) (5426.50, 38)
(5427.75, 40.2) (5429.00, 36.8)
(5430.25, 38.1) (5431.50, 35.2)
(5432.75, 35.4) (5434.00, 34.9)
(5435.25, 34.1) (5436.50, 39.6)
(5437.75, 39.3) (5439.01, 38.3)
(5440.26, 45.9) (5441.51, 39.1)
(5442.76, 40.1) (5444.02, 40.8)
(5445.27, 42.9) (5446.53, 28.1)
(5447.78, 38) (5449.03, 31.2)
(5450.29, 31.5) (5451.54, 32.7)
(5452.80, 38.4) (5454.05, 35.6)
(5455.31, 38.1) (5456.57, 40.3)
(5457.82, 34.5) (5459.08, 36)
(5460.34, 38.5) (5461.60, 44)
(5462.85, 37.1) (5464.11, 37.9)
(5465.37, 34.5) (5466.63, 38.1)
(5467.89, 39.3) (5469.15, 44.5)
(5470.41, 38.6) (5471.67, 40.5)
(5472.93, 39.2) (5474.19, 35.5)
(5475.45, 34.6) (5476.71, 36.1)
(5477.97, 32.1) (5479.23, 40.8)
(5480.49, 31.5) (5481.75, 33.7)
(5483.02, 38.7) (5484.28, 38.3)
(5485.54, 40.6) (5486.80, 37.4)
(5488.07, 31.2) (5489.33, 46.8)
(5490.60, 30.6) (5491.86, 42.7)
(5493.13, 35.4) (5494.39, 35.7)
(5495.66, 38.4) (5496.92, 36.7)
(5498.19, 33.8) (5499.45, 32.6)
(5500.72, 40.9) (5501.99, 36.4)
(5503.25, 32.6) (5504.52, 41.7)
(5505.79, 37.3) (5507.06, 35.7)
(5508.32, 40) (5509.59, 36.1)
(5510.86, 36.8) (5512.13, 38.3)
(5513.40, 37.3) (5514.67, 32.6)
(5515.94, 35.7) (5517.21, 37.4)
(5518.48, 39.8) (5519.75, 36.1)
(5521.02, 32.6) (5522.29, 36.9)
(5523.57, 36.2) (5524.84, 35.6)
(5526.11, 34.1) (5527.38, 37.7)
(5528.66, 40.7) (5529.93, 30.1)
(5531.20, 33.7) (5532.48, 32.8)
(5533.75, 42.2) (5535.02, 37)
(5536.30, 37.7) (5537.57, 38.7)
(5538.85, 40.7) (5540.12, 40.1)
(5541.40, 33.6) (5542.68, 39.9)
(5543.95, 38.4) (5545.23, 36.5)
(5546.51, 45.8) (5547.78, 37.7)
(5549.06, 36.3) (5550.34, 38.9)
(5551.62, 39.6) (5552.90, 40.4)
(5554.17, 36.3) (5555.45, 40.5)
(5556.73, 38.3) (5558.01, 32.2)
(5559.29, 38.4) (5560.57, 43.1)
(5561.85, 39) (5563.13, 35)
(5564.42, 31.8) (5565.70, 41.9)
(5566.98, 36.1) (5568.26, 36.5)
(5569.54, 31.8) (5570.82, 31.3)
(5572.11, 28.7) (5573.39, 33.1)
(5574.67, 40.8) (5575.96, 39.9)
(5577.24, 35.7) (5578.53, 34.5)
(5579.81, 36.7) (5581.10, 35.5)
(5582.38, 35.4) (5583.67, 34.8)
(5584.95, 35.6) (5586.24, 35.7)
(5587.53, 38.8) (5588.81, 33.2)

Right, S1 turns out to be 1.27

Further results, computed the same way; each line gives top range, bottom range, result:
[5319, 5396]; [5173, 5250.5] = 1.20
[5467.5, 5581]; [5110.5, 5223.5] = 1.31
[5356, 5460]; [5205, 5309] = 1.11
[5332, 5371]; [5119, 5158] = 1.22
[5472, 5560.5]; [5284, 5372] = 1.06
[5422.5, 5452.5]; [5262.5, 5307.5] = 1.11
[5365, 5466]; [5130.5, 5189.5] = 1.28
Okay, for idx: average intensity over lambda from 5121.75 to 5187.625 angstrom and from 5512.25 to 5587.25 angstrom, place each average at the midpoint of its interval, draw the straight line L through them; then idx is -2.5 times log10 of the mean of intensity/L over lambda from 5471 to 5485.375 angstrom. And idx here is -0.02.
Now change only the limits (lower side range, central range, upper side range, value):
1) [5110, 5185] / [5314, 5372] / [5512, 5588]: -0.09 mag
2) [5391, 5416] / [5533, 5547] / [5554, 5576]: -0.09 mag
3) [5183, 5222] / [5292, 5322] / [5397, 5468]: -0.10 mag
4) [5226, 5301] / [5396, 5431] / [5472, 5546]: 0.02 mag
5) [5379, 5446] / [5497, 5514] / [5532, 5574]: 0.00 mag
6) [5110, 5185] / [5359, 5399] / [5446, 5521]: -0.04 mag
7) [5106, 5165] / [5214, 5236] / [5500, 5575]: 0.04 mag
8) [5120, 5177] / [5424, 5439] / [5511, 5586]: -0.03 mag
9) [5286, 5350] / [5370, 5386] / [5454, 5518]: 0.02 mag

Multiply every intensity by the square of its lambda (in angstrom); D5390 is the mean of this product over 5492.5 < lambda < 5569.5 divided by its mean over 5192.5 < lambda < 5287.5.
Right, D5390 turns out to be 1.22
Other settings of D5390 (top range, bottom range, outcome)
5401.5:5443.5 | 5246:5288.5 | 1.11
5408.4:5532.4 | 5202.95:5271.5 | 1.19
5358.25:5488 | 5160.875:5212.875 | 1.30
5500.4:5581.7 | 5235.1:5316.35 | 1.14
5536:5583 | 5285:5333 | 1.09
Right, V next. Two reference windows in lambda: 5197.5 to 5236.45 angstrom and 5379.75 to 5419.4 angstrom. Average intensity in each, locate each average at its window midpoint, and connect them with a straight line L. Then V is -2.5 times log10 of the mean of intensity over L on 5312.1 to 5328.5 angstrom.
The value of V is -0.097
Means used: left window 32.8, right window 35.3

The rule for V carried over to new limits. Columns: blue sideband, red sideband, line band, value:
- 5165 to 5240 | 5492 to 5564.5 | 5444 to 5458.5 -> 0.00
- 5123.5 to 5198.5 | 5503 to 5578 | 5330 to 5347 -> -0.07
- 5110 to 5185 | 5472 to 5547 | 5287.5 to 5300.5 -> -0.08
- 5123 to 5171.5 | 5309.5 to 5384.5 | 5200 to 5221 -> 0.04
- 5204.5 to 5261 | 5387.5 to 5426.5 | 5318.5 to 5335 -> -0.07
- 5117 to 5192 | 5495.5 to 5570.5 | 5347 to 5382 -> -0.09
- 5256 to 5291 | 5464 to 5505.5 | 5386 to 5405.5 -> 0.04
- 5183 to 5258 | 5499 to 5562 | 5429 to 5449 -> -0.05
